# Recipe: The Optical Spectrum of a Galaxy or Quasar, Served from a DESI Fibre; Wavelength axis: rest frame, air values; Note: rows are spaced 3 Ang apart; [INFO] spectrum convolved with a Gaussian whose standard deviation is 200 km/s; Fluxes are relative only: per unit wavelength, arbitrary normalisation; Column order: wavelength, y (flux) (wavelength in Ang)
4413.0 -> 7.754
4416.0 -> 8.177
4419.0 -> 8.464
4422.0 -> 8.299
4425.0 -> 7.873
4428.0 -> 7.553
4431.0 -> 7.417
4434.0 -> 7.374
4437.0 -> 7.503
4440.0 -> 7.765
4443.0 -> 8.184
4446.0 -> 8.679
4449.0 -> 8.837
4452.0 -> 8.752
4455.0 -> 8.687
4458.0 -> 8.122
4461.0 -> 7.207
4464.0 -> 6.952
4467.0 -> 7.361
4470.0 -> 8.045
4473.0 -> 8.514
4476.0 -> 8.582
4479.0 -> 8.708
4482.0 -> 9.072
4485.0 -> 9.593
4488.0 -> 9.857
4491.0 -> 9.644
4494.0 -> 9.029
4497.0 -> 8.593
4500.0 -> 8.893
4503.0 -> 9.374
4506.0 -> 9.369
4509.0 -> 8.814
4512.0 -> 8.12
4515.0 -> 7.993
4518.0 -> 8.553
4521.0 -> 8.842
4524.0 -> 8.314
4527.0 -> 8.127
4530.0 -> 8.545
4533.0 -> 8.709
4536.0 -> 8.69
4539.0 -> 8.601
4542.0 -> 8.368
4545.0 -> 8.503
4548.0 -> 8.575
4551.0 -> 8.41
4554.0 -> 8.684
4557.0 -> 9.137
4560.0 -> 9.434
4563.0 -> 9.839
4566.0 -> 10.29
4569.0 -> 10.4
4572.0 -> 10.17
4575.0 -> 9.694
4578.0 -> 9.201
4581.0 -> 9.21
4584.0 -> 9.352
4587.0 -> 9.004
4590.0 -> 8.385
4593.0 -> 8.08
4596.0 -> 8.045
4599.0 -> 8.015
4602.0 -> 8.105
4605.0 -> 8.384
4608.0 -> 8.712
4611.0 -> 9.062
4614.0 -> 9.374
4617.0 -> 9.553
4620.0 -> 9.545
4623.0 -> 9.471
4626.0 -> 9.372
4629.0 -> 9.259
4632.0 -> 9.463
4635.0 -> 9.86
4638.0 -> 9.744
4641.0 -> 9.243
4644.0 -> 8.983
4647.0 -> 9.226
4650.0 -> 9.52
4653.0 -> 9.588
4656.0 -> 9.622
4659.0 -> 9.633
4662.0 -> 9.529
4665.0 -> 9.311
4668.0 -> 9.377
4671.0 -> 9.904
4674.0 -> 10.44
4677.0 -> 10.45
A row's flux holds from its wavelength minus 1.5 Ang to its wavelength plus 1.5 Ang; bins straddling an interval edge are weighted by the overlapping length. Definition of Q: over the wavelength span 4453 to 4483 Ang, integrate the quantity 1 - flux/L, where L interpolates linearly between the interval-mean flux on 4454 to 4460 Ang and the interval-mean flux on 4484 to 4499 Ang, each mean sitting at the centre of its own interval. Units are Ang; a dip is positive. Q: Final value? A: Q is 1.7 Ang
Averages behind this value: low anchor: 8.28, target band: 8.12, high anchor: 9.32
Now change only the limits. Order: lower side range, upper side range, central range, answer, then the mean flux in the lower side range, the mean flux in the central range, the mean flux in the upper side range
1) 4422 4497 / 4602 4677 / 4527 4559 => 0.8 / 8.31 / 8.61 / 9.42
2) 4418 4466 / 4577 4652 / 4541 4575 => -2.3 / 7.97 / 9.29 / 9.05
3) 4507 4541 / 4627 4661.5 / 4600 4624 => 0.6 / 8.49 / 9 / 9.47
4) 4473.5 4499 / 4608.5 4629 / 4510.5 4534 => 2.0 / 9.11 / 8.39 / 9.35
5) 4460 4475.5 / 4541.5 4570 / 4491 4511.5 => -1.9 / 7.69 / 9.01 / 9.17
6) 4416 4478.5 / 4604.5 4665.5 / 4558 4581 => -2.3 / 8.02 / 9.8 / 9.37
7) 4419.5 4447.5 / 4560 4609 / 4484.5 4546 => -1.9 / 7.87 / 8.78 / 9.07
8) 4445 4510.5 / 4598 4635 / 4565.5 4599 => -0.7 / 8.67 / 9.17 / 9.07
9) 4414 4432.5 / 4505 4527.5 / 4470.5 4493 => -2.1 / 7.96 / 9.09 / 8.51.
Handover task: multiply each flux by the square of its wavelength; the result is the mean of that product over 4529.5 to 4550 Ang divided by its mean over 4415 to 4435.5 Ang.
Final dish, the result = 1.1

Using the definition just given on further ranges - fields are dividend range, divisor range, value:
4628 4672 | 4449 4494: 1.20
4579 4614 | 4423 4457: 1.15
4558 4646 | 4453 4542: 1.12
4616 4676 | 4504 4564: 1.15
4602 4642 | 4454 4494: 1.16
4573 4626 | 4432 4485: 1.16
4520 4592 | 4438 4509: 1.09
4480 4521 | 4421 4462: 1.15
